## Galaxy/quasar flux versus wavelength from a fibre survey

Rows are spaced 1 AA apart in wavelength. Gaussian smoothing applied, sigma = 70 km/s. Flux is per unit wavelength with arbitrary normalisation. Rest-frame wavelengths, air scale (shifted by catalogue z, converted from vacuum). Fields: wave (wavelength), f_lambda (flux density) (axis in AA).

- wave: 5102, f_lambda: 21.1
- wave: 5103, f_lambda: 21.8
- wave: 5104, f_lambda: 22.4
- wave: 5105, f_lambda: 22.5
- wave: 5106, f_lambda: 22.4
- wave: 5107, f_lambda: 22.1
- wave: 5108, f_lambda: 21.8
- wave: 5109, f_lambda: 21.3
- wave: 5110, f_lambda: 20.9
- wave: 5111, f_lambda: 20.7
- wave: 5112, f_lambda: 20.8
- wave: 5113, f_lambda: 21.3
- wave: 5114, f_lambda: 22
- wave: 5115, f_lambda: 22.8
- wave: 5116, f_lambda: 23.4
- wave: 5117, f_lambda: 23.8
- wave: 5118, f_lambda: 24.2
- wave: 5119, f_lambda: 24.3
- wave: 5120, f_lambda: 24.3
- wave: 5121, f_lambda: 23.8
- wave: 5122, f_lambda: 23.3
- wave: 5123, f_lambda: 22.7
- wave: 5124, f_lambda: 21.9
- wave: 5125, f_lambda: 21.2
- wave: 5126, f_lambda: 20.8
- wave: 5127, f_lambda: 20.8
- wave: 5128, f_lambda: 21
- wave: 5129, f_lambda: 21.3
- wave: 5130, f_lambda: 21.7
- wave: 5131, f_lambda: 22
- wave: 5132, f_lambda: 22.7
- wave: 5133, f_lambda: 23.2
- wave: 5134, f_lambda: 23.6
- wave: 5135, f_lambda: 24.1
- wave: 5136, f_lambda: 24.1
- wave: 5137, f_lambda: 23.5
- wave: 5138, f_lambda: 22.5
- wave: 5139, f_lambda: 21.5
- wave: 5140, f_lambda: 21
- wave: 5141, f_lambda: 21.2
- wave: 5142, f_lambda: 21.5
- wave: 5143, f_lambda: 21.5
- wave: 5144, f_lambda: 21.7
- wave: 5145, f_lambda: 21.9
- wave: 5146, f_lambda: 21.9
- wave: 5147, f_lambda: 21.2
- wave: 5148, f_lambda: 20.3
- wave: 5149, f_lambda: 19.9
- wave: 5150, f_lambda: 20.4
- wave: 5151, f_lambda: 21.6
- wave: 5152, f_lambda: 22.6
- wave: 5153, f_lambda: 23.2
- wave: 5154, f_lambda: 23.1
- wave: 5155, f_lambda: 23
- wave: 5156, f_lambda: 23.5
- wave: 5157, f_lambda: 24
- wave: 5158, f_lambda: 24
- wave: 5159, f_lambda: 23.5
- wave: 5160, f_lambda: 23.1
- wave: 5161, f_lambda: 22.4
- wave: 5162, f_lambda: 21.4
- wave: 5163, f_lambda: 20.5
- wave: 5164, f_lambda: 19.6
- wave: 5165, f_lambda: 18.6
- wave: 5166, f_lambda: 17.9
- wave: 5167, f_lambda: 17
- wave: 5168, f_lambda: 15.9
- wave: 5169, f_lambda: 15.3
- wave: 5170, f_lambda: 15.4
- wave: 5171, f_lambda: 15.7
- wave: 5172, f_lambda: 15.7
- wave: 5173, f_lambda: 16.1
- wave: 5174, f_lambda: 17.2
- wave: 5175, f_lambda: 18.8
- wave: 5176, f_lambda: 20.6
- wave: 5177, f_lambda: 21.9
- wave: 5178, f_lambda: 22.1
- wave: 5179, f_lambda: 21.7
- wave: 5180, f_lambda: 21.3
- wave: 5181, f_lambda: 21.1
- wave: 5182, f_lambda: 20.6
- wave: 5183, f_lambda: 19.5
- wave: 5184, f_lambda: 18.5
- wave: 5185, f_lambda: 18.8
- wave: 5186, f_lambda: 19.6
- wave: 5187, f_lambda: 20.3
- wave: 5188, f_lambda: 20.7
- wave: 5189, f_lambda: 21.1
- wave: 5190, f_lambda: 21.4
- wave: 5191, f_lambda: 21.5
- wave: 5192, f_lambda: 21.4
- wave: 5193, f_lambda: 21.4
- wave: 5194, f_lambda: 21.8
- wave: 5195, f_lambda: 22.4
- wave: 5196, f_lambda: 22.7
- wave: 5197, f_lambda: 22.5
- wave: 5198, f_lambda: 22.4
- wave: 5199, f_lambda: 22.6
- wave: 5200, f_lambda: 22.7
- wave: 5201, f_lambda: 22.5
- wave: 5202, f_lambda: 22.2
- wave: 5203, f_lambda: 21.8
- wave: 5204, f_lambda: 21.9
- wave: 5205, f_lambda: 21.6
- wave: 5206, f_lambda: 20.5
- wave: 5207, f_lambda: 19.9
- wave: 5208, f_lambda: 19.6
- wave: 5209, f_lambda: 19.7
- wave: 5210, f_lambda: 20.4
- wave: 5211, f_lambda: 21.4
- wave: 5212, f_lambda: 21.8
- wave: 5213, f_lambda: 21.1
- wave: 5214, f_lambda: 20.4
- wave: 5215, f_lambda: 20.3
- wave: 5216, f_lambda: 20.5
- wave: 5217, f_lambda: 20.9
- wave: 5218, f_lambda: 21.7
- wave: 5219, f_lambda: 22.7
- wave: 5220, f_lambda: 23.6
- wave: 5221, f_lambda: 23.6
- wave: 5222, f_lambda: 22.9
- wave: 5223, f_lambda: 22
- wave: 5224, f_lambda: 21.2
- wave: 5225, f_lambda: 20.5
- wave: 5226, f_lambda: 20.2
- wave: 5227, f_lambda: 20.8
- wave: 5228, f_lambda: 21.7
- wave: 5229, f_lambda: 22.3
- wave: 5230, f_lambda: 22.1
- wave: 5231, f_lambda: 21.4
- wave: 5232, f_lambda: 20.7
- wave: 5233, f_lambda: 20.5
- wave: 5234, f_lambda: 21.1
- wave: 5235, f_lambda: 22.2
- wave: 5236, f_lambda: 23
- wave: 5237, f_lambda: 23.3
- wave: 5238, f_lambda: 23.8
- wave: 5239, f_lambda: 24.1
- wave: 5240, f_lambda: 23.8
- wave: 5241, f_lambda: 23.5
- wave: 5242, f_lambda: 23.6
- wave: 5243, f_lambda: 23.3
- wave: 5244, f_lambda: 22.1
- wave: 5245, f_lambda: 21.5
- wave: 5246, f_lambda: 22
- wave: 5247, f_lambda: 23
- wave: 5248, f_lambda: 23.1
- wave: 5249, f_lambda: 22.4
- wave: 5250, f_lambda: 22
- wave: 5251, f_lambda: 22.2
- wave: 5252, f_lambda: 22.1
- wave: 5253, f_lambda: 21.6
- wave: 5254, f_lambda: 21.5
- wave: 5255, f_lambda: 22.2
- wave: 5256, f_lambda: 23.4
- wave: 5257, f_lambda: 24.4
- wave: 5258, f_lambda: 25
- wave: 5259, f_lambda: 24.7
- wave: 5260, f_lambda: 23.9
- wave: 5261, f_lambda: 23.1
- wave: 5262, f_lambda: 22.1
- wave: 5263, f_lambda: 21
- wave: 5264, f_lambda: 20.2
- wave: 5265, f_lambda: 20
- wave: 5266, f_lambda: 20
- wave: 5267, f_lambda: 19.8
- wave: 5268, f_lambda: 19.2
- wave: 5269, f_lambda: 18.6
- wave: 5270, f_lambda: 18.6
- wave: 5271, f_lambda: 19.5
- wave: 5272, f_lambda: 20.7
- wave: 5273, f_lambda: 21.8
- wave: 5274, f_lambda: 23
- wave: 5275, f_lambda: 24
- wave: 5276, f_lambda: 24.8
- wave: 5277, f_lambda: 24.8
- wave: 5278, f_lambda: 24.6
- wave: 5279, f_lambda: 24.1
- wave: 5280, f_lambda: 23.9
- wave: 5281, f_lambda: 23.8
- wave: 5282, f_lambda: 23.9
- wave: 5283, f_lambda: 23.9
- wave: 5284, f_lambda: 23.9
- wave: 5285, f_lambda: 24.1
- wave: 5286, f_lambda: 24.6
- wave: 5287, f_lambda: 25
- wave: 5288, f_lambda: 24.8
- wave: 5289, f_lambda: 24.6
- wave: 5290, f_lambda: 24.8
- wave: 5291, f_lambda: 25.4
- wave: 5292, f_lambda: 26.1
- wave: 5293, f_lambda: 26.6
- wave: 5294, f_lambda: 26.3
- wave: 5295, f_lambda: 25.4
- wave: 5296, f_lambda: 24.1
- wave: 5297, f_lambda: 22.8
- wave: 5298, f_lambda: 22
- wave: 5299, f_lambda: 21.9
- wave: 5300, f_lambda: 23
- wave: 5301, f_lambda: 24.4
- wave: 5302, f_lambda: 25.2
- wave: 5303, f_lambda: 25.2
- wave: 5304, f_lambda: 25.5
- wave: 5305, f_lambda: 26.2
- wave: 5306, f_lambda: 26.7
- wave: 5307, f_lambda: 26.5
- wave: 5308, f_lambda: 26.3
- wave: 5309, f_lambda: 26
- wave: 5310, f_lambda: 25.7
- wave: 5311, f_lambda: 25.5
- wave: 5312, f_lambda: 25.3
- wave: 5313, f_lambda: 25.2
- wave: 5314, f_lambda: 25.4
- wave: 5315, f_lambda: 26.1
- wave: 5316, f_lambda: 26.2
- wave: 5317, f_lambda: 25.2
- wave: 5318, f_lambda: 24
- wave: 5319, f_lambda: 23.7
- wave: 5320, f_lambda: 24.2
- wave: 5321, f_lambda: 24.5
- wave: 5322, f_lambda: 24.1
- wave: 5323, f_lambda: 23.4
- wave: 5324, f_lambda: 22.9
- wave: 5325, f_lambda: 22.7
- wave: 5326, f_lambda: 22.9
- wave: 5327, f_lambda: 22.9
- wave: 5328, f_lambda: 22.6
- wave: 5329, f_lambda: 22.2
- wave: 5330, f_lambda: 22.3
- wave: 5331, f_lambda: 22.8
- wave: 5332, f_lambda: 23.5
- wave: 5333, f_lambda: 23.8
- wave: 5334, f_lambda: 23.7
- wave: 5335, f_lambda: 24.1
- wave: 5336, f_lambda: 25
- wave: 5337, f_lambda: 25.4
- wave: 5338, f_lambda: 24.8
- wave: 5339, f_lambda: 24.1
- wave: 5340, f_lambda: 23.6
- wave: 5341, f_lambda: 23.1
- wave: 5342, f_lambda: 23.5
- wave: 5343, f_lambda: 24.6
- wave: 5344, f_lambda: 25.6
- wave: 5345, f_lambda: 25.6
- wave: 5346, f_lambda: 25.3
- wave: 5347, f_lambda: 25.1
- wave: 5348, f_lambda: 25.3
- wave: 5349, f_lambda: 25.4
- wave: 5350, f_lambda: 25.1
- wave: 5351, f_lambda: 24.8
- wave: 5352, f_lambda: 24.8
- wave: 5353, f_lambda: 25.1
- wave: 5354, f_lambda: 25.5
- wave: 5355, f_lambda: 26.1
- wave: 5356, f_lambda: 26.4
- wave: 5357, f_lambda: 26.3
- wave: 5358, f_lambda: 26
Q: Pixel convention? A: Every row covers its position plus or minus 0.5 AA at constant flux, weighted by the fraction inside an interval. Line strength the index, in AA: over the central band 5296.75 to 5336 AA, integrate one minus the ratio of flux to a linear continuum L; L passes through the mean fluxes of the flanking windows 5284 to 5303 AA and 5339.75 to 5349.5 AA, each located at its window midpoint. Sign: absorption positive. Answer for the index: 0.51 AA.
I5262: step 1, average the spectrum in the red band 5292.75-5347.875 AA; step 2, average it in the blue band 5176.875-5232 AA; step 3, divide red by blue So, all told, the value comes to 1.1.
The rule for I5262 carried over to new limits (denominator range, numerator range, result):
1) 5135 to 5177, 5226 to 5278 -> 1.07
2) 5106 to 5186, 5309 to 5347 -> 1.14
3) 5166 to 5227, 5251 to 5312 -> 1.15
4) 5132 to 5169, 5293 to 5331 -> 1.13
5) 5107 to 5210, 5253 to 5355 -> 1.12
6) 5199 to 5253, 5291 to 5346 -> 1.12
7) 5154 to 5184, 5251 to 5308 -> 1.17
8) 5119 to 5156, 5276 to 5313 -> 1.12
